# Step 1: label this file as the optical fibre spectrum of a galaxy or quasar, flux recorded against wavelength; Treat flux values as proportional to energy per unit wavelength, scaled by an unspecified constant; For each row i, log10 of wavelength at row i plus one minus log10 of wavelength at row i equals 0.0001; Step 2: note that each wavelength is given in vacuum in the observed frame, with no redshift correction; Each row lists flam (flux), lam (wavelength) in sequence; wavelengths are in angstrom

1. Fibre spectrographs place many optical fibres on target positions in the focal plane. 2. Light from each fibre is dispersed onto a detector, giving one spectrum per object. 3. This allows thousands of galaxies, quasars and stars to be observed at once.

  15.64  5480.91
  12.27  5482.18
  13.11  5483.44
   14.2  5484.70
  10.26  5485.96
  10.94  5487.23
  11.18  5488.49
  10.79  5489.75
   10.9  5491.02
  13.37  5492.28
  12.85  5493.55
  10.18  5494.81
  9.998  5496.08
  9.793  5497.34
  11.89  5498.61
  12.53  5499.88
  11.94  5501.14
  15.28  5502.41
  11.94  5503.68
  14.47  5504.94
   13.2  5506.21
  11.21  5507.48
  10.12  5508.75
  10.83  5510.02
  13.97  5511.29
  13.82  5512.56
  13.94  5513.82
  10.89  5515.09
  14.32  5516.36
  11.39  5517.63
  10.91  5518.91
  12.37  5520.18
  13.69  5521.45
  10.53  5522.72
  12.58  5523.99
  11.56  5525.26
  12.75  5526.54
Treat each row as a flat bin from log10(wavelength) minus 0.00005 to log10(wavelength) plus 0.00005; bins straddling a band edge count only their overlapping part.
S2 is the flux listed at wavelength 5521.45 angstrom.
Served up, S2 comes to 13.69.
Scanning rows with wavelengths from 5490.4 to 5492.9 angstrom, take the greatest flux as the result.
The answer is 13.37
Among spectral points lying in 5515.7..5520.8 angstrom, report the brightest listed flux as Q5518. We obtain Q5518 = 14.32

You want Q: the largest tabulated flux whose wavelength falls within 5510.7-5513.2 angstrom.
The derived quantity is 13.97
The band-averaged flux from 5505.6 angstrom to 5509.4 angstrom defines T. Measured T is 11.5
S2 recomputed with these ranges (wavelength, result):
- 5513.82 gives 13.94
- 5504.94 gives 14.47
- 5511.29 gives 13.97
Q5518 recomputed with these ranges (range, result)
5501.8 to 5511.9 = 15.28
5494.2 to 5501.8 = 12.53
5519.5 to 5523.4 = 13.69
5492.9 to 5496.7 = 12.85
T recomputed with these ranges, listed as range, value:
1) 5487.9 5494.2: 11.8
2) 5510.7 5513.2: 13.9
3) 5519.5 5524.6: 12.3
